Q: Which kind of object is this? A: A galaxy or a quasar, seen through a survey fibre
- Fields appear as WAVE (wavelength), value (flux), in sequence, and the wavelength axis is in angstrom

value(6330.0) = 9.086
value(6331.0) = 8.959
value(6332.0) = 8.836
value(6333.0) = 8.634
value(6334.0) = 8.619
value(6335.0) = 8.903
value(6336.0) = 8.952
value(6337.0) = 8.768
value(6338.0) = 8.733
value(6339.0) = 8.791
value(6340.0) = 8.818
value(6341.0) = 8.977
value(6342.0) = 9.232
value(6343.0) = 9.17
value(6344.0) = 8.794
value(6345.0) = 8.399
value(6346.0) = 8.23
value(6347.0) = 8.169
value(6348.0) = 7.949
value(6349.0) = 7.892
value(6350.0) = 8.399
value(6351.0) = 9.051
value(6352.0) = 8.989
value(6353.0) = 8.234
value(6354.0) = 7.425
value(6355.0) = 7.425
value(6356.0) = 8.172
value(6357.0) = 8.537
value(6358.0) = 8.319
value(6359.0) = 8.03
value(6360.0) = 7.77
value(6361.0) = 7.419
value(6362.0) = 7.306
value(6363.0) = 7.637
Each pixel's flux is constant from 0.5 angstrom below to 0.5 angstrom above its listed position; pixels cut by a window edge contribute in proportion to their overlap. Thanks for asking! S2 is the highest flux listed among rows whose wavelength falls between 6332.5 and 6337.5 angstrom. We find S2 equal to 8.952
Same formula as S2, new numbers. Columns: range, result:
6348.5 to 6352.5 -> 9.051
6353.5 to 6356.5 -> 8.172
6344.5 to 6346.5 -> 8.399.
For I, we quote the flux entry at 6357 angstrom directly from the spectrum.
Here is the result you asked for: 8.537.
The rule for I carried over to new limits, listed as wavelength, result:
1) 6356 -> 8.172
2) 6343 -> 9.17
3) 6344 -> 8.794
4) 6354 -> 7.425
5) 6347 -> 8.169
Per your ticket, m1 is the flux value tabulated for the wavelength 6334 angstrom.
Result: 8.619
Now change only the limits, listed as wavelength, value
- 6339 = 8.791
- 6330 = 9.086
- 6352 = 8.989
